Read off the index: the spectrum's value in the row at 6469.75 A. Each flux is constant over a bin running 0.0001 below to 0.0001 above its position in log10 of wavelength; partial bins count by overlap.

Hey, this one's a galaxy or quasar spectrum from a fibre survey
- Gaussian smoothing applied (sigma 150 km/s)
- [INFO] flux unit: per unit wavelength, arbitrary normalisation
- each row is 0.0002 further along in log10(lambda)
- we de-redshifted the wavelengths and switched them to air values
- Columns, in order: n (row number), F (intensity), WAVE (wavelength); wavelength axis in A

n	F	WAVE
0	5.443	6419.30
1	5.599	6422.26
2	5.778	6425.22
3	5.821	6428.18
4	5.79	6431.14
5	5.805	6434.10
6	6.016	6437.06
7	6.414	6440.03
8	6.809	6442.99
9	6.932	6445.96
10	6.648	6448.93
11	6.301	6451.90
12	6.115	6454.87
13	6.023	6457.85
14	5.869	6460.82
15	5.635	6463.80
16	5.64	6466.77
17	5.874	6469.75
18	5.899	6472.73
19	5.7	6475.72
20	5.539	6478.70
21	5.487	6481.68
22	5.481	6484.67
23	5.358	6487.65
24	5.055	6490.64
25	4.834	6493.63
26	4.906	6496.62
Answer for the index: 5.874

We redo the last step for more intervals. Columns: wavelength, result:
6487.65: 5.358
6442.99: 6.809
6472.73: 5.899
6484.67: 5.481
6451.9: 6.301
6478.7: 5.539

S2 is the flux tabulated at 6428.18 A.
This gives 5.821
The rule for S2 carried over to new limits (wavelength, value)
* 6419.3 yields 5.443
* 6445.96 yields 6.932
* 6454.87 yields 6.115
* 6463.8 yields 5.635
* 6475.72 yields 5.7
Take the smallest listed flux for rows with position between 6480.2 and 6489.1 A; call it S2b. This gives 5.358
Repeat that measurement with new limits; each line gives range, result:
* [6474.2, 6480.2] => 5.539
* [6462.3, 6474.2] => 5.635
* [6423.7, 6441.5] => 5.778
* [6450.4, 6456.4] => 6.115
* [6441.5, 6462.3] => 5.869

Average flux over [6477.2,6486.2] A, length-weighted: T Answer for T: 5.51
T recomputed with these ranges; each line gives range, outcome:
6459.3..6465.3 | 5.76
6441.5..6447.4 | 6.87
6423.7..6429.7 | 5.8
